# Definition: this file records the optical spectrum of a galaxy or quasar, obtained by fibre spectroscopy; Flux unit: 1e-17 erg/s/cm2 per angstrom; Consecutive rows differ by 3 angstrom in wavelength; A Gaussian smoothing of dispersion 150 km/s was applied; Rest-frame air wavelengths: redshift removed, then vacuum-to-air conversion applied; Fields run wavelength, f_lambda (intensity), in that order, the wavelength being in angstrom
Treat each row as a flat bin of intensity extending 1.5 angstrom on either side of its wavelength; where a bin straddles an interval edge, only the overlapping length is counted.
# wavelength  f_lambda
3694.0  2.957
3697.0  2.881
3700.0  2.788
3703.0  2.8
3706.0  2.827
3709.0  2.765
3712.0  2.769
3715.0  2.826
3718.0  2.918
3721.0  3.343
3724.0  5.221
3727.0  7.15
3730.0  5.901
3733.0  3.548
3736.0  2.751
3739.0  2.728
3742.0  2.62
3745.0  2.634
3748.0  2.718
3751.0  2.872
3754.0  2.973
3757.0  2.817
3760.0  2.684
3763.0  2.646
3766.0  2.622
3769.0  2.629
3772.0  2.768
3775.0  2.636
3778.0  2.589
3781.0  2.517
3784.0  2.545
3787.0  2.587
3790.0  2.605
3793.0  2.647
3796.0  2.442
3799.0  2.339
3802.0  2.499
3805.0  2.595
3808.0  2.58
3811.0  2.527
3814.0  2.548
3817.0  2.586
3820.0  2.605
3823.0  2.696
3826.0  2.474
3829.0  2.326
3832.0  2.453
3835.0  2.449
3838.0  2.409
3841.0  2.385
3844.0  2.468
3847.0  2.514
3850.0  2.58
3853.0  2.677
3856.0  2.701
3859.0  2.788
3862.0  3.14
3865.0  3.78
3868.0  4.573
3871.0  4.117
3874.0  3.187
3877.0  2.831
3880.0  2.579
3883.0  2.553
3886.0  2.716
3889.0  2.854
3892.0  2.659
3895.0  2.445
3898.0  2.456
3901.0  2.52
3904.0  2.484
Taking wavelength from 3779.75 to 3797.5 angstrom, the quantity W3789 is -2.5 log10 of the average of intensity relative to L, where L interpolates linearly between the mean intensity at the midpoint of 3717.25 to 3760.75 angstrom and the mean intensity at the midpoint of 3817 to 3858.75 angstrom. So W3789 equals 0.186 mag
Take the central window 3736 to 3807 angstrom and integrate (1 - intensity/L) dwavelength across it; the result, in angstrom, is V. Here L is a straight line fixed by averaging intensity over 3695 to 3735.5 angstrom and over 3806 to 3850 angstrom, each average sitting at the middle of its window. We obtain 9.9 angstrom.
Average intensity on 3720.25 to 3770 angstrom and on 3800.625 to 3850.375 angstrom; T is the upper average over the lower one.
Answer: 0.74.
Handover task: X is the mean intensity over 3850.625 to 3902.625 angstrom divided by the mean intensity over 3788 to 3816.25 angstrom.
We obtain 1.2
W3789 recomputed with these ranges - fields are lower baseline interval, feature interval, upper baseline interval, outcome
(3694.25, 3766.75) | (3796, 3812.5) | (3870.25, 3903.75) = 0.204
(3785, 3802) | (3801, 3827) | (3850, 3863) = 0.016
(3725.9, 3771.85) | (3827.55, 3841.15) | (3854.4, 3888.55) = 0.305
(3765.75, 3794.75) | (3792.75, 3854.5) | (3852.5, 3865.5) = 0.124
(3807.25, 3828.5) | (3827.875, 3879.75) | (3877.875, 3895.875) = -0.115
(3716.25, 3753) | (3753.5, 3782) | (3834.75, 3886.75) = 0.285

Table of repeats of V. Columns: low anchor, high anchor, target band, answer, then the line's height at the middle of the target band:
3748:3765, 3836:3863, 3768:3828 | 3.15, 2.71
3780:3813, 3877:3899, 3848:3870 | -4.94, 2.6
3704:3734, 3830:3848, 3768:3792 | 4.21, 3.17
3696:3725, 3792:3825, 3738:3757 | 0.76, 2.88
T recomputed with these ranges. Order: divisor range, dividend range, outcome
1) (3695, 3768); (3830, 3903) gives 0.87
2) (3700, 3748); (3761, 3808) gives 0.74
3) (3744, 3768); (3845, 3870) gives 1.13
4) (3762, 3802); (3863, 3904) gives 1.16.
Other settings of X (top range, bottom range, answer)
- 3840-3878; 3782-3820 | 1.21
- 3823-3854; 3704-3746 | 0.69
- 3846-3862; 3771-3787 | 1.04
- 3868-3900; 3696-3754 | 0.87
